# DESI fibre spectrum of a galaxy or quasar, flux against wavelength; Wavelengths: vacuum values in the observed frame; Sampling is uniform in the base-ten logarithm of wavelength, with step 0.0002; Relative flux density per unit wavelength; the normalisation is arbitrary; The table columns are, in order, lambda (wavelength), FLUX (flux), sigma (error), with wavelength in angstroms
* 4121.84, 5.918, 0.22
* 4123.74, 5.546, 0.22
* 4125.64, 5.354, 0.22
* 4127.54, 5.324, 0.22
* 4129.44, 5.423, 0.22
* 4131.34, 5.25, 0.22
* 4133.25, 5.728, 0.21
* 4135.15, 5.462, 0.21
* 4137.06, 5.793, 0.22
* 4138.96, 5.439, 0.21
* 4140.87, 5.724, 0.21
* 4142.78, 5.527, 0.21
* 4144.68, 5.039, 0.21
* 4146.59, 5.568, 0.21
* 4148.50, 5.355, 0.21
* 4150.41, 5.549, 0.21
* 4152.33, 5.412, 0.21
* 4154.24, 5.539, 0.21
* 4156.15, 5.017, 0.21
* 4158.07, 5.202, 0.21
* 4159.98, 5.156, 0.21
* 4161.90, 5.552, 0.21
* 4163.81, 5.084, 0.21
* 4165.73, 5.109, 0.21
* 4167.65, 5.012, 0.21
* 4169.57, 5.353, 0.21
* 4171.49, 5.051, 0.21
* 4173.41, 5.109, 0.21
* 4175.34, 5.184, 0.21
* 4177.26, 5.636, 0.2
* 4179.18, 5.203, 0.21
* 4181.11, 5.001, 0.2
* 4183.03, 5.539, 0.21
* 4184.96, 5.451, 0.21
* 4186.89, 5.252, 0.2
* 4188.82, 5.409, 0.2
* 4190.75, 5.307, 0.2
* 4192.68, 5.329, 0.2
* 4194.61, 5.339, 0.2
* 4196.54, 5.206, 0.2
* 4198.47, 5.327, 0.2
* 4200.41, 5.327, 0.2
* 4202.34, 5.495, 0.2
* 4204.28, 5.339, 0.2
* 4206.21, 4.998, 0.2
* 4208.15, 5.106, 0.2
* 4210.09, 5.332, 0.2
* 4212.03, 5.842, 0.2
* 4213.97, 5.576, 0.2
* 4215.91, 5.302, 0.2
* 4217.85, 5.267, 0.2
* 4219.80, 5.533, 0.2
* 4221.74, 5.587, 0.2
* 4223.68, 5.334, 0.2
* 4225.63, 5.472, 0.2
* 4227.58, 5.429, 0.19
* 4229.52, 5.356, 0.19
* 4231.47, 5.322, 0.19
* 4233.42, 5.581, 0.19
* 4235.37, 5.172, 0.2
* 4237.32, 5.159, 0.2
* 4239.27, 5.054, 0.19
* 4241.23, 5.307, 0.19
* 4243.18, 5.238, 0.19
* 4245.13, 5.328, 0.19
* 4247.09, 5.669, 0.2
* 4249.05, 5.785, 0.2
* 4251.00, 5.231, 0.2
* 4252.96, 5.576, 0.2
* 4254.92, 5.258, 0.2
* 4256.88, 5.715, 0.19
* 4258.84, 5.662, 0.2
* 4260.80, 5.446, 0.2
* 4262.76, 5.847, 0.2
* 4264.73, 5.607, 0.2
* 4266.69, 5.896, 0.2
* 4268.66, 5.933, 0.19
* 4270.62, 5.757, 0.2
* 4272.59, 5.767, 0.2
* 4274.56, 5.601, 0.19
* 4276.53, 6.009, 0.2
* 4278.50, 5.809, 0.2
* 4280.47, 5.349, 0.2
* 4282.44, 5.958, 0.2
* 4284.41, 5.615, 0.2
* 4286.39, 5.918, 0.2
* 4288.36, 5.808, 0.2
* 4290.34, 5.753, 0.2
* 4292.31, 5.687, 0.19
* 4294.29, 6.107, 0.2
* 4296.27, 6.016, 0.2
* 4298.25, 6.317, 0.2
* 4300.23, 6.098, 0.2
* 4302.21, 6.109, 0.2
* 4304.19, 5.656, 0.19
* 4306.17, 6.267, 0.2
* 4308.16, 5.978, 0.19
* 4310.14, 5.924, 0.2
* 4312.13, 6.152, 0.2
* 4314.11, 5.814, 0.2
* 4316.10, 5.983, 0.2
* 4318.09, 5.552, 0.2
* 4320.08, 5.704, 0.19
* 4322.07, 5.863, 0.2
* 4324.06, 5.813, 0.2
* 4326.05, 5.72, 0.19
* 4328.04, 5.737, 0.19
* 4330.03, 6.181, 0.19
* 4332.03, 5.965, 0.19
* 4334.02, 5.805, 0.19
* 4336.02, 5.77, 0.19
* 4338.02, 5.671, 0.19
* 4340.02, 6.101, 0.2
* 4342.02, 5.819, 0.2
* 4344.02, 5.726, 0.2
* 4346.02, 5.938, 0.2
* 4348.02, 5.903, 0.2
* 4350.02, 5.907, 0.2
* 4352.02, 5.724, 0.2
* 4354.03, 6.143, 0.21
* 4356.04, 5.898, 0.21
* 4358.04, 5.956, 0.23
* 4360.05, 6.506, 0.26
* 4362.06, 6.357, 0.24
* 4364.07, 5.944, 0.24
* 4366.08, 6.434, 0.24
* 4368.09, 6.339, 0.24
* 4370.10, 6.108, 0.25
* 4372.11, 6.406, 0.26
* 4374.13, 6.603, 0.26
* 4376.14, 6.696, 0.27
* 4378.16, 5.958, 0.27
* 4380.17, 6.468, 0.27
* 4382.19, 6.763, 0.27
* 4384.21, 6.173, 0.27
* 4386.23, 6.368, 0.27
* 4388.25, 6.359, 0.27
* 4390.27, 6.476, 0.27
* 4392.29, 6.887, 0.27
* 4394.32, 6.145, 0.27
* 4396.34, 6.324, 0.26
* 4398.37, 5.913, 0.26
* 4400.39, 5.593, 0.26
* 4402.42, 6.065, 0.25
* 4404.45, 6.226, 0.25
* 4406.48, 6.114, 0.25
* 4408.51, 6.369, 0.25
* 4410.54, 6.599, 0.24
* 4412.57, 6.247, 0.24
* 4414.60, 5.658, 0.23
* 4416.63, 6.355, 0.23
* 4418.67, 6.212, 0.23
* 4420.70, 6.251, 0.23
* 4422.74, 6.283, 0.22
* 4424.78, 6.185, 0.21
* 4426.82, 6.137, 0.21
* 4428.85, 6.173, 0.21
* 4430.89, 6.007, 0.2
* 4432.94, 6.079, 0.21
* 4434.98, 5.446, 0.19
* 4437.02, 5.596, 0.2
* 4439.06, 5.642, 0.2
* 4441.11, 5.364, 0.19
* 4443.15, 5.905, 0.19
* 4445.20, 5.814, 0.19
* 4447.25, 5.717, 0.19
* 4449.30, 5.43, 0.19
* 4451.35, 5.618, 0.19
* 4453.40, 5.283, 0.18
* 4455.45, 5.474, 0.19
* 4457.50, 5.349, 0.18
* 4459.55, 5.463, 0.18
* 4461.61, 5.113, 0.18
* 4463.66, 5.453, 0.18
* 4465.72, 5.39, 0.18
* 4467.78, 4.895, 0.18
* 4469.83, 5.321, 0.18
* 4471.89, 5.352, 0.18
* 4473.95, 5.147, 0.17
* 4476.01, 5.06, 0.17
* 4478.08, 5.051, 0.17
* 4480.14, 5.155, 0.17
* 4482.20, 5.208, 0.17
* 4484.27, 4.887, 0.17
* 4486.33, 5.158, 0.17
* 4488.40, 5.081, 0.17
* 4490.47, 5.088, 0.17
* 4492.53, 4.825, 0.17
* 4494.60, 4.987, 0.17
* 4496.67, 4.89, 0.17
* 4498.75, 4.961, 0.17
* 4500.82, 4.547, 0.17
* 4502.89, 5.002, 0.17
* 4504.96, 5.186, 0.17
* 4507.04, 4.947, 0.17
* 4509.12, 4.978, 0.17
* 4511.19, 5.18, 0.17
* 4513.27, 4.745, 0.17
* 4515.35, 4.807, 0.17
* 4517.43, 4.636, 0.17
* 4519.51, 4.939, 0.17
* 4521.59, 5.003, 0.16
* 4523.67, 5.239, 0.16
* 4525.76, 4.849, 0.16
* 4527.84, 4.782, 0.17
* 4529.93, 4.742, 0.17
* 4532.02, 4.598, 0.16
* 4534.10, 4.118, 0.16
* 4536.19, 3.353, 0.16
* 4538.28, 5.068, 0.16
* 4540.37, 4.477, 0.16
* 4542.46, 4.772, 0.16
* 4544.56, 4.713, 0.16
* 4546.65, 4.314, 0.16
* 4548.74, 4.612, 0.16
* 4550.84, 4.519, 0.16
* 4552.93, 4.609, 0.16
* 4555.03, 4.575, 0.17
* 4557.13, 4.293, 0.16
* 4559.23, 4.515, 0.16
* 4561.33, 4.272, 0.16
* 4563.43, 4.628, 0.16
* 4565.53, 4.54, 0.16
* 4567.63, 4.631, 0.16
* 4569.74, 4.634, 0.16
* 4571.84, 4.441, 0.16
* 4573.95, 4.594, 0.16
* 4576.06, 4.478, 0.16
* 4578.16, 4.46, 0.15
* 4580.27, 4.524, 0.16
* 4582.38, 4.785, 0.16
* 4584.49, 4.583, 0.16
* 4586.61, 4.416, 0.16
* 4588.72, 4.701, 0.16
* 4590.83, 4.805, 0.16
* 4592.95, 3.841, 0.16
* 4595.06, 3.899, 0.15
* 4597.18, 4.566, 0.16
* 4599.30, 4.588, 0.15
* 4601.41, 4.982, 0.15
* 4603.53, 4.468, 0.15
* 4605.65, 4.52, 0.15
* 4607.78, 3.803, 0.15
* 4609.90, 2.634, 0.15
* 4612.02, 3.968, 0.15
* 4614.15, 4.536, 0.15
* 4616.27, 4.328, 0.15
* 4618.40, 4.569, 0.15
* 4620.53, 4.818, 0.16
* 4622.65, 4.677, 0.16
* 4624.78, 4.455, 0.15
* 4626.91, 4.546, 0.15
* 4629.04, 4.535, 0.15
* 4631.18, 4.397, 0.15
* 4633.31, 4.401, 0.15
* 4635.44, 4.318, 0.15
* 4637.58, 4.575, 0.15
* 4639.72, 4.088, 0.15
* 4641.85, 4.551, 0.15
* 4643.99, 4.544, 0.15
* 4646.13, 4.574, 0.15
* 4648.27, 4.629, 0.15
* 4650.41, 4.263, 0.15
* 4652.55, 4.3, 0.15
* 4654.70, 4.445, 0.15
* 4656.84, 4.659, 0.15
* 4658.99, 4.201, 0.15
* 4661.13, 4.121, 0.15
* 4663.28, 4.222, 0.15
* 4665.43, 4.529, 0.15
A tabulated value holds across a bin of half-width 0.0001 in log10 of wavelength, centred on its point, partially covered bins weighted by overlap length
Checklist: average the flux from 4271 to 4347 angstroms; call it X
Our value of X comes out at 5.87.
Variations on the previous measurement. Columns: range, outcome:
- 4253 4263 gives 5.57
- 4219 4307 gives 5.65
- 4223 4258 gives 5.39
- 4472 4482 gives 5.13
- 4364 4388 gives 6.37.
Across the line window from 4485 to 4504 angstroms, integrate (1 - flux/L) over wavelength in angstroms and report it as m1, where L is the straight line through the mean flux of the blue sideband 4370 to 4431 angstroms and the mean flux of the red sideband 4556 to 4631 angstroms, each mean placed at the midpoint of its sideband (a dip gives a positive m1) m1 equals 1.50 angstroms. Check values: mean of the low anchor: 6.27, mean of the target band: 4.95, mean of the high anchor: 4.43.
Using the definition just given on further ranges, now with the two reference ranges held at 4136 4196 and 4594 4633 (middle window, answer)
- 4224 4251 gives -1.0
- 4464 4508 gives -4.1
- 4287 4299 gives -2.1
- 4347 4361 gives -3.1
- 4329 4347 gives -3.4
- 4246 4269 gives -2.2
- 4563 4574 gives -0.3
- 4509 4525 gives -1.3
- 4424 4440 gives -3.9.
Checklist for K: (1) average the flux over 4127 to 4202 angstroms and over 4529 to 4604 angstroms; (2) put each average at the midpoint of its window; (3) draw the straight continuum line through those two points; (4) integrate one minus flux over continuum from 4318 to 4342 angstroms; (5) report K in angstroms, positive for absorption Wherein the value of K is -4.0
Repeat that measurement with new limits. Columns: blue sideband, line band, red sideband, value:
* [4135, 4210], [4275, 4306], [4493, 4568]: -4.7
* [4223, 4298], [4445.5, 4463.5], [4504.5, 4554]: -1.8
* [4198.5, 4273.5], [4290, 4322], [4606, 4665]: -4.1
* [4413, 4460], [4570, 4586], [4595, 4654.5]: 0.6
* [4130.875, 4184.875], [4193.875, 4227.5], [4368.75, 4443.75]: 0.9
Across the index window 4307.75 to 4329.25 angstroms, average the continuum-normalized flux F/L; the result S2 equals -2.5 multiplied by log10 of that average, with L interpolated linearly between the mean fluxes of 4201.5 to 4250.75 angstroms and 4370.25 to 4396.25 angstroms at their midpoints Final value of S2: 0.03 mag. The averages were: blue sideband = 5.38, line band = 5.84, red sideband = 6.43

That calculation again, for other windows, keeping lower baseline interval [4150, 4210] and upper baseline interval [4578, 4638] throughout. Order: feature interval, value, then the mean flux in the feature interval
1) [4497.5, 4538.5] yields -0.04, 4.78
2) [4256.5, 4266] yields -0.11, 5.66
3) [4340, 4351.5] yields -0.19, 5.88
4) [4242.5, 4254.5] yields -0.07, 5.47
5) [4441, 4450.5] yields -0.20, 5.67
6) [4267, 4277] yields -0.14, 5.81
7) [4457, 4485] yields -0.11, 5.2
